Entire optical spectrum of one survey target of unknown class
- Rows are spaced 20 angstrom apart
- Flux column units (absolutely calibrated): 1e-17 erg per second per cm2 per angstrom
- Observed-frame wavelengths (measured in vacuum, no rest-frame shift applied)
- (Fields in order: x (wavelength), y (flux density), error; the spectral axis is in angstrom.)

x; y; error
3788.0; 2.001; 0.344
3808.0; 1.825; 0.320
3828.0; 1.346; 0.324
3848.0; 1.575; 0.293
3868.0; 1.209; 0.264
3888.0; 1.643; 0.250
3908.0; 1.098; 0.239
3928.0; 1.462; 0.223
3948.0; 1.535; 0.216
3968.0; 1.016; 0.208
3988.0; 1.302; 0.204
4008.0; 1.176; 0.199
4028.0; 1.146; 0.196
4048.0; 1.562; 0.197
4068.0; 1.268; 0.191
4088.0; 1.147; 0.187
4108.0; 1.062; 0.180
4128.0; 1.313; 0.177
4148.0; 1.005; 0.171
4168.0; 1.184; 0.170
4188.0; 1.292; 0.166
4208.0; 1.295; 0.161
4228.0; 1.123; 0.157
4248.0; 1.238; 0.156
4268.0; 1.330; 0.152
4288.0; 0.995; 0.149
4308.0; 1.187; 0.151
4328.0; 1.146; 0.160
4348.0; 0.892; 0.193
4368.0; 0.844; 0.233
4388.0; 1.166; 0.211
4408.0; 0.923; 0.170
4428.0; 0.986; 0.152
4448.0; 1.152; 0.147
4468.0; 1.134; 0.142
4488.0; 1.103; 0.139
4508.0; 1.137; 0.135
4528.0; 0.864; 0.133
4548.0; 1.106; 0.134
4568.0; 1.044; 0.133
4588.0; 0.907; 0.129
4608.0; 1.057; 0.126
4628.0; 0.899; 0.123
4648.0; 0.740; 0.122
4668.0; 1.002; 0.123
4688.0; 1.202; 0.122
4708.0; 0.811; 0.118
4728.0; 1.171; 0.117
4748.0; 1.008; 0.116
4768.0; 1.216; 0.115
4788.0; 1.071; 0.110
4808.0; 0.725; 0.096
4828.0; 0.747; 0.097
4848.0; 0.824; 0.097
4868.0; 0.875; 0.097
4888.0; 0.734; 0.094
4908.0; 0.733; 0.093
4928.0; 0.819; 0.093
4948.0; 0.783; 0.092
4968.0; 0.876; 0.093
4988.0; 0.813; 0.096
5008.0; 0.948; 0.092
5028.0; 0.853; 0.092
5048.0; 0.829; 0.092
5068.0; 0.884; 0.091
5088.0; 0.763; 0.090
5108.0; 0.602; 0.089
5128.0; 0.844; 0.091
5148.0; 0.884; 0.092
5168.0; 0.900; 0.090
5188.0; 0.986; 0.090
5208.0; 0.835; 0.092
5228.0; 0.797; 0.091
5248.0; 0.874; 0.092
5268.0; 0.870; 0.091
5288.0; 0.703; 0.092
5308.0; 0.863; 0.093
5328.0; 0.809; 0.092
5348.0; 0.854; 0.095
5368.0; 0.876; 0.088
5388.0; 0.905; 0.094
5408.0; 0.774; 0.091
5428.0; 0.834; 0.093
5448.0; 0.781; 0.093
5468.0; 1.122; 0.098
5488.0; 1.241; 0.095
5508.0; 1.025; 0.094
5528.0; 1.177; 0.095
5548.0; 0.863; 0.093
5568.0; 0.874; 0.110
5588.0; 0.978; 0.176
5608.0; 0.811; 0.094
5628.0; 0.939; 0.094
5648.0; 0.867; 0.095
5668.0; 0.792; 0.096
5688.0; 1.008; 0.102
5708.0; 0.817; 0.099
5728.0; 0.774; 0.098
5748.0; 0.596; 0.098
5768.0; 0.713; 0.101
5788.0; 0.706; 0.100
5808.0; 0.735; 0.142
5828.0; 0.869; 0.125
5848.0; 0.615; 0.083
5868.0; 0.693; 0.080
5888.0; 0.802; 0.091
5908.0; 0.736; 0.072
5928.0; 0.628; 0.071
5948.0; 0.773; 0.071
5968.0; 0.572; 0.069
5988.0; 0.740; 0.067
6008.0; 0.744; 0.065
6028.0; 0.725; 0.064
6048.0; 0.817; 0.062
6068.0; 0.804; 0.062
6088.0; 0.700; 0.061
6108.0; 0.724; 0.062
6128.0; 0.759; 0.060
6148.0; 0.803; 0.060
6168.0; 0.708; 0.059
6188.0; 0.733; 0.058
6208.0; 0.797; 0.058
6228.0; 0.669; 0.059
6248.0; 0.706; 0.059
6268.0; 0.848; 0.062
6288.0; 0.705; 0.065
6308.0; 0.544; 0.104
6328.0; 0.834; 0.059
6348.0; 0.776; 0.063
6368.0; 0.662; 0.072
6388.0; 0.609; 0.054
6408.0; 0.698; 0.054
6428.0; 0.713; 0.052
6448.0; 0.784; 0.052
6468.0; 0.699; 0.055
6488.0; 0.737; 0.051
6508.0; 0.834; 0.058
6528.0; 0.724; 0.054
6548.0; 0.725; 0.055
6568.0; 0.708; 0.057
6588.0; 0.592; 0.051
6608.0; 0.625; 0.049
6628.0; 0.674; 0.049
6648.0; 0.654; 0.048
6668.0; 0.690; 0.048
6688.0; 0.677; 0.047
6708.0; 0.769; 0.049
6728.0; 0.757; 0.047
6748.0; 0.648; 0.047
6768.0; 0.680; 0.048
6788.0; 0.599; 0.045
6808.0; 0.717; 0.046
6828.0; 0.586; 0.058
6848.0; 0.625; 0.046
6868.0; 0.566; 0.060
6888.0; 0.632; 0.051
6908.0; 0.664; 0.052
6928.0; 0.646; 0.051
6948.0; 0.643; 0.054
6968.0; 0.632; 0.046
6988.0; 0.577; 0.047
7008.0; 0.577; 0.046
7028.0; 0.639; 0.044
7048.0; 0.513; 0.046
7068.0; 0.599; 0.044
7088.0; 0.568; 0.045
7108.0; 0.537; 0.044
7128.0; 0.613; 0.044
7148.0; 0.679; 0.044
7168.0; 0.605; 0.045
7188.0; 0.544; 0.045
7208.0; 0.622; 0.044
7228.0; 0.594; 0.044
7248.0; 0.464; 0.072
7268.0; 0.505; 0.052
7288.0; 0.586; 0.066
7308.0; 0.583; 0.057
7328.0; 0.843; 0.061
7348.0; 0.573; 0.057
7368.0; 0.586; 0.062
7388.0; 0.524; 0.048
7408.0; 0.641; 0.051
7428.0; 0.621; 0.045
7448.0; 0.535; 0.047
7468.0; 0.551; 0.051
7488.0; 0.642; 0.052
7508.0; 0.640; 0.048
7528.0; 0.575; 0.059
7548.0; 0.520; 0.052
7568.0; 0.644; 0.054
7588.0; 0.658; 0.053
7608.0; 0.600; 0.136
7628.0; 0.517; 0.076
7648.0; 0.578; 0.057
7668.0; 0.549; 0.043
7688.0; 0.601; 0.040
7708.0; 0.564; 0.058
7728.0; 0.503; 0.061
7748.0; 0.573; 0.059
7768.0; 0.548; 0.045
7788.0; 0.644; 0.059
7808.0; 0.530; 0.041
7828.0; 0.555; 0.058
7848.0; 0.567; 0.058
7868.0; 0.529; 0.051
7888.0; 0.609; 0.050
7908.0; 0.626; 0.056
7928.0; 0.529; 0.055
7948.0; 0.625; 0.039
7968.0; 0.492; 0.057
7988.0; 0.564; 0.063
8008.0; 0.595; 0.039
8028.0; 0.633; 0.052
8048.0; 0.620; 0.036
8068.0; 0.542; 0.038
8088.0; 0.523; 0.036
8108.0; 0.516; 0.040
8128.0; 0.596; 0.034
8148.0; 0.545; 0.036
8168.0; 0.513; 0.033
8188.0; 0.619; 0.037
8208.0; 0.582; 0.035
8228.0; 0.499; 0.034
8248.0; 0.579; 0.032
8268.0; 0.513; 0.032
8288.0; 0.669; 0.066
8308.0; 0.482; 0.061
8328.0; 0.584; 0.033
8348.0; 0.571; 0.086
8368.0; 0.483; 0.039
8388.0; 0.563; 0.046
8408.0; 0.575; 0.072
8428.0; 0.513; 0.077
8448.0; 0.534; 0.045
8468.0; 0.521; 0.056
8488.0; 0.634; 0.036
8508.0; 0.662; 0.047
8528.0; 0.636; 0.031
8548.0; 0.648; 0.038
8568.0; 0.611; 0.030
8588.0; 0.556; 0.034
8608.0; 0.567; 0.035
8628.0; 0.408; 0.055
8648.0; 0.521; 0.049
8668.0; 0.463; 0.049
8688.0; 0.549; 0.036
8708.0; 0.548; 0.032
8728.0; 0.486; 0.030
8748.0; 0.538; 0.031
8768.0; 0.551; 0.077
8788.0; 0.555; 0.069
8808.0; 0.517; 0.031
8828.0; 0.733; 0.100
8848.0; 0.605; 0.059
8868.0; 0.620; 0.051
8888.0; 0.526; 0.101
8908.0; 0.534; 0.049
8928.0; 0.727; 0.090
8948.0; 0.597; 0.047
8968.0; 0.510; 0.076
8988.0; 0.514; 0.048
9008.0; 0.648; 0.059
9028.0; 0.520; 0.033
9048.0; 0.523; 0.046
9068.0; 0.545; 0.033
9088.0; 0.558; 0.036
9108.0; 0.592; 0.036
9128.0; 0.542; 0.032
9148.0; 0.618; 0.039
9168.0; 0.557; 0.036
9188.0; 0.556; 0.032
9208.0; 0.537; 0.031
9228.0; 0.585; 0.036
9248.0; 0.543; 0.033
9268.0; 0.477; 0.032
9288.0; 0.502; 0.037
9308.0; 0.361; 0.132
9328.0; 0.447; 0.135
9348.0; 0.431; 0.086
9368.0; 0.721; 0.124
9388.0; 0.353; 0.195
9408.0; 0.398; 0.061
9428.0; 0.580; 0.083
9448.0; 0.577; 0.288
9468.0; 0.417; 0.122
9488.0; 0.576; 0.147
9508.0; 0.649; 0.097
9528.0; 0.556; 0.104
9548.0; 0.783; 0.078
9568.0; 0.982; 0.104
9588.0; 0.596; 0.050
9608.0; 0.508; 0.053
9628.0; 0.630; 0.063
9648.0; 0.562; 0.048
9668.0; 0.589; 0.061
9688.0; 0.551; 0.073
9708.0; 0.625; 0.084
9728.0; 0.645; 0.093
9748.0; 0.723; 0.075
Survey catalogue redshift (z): 0.97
